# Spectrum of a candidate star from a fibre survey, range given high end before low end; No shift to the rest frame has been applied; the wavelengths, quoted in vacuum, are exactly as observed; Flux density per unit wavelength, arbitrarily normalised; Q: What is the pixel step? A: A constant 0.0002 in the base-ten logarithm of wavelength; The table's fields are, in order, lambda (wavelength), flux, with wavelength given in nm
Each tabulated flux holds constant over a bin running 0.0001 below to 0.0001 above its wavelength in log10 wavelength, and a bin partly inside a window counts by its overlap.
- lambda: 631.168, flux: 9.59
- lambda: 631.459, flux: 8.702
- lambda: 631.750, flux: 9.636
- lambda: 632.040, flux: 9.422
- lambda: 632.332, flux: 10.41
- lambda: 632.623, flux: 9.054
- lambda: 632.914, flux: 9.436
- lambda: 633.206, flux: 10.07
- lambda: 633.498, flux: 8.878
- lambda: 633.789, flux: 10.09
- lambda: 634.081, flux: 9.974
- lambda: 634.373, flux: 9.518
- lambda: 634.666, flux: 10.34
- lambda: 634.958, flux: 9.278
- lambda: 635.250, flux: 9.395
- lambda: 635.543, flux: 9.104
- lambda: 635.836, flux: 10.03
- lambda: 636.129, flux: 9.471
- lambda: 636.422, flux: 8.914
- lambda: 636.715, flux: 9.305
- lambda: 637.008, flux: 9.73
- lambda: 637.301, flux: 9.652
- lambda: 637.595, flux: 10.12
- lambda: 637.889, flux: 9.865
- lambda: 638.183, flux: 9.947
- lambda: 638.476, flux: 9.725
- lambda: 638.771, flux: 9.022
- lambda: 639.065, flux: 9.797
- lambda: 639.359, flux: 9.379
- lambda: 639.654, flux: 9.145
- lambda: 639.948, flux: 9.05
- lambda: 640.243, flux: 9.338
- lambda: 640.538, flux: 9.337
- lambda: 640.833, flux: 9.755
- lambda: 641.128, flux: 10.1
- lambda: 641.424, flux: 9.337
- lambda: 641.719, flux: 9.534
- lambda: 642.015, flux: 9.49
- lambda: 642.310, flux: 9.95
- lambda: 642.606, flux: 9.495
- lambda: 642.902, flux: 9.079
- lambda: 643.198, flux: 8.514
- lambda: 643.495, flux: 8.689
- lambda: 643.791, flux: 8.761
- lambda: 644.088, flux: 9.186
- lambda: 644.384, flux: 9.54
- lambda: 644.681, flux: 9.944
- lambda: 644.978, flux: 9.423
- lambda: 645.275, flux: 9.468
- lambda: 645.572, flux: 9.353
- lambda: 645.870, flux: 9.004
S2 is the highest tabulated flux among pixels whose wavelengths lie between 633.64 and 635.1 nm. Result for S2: 10.34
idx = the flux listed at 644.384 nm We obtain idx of 9.54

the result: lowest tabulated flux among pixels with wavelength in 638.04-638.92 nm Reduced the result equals 9.022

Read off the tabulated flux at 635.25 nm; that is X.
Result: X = 9.395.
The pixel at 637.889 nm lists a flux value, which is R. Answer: 9.865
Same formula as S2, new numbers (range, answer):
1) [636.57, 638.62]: 10.12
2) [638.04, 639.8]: 9.947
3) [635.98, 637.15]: 9.73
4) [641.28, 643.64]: 9.95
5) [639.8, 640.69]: 9.338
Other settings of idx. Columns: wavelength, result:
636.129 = 9.471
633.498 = 8.878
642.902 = 9.079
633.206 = 10.07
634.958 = 9.278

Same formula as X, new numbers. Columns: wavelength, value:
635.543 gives 9.104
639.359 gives 9.379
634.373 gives 9.518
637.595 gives 10.12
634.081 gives 9.974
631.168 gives 9.59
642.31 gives 9.95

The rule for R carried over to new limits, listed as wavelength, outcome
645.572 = 9.353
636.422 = 8.914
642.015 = 9.49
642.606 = 9.495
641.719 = 9.534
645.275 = 9.468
